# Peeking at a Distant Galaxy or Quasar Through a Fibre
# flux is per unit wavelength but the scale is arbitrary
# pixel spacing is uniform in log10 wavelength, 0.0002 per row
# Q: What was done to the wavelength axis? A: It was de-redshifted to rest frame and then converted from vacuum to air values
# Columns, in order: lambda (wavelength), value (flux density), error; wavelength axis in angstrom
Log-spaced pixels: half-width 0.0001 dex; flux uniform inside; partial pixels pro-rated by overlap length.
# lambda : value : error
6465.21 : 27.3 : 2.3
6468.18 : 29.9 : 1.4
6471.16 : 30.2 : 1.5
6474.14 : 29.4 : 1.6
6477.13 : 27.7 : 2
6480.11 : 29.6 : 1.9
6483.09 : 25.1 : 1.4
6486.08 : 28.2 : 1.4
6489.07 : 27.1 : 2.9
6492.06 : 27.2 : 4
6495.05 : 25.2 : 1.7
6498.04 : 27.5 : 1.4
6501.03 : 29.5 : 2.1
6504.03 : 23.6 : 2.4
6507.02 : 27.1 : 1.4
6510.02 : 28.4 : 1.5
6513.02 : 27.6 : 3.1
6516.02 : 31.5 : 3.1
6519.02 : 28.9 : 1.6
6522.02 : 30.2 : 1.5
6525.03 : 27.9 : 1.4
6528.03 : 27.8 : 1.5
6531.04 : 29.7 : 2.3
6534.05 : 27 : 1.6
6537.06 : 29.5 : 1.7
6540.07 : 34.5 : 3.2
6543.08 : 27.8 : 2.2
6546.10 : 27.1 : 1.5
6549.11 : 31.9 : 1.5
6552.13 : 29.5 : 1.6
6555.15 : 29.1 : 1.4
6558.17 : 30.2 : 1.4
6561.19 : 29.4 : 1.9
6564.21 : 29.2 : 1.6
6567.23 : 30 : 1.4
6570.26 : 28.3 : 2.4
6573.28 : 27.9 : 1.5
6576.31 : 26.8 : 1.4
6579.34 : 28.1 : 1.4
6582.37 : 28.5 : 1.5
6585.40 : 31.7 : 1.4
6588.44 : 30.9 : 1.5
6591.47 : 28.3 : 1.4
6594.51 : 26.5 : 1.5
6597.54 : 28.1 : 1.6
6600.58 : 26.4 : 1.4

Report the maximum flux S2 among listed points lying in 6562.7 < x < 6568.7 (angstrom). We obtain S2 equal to 30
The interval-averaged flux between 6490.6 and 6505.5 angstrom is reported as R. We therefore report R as 26.6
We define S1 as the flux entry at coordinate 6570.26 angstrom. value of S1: 28.3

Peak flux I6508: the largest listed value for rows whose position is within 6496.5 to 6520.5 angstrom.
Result 31.5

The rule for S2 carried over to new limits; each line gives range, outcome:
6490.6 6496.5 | 27.2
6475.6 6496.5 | 29.6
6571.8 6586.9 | 31.7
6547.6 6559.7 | 31.9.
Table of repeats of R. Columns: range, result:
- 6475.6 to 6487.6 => 27.6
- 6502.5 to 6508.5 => 25.4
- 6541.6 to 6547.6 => 27.4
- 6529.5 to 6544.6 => 29.7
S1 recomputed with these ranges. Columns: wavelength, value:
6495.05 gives 25.2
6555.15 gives 29.1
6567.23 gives 30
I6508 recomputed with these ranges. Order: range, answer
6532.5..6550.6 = 34.5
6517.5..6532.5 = 30.2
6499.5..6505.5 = 29.5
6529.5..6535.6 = 29.7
